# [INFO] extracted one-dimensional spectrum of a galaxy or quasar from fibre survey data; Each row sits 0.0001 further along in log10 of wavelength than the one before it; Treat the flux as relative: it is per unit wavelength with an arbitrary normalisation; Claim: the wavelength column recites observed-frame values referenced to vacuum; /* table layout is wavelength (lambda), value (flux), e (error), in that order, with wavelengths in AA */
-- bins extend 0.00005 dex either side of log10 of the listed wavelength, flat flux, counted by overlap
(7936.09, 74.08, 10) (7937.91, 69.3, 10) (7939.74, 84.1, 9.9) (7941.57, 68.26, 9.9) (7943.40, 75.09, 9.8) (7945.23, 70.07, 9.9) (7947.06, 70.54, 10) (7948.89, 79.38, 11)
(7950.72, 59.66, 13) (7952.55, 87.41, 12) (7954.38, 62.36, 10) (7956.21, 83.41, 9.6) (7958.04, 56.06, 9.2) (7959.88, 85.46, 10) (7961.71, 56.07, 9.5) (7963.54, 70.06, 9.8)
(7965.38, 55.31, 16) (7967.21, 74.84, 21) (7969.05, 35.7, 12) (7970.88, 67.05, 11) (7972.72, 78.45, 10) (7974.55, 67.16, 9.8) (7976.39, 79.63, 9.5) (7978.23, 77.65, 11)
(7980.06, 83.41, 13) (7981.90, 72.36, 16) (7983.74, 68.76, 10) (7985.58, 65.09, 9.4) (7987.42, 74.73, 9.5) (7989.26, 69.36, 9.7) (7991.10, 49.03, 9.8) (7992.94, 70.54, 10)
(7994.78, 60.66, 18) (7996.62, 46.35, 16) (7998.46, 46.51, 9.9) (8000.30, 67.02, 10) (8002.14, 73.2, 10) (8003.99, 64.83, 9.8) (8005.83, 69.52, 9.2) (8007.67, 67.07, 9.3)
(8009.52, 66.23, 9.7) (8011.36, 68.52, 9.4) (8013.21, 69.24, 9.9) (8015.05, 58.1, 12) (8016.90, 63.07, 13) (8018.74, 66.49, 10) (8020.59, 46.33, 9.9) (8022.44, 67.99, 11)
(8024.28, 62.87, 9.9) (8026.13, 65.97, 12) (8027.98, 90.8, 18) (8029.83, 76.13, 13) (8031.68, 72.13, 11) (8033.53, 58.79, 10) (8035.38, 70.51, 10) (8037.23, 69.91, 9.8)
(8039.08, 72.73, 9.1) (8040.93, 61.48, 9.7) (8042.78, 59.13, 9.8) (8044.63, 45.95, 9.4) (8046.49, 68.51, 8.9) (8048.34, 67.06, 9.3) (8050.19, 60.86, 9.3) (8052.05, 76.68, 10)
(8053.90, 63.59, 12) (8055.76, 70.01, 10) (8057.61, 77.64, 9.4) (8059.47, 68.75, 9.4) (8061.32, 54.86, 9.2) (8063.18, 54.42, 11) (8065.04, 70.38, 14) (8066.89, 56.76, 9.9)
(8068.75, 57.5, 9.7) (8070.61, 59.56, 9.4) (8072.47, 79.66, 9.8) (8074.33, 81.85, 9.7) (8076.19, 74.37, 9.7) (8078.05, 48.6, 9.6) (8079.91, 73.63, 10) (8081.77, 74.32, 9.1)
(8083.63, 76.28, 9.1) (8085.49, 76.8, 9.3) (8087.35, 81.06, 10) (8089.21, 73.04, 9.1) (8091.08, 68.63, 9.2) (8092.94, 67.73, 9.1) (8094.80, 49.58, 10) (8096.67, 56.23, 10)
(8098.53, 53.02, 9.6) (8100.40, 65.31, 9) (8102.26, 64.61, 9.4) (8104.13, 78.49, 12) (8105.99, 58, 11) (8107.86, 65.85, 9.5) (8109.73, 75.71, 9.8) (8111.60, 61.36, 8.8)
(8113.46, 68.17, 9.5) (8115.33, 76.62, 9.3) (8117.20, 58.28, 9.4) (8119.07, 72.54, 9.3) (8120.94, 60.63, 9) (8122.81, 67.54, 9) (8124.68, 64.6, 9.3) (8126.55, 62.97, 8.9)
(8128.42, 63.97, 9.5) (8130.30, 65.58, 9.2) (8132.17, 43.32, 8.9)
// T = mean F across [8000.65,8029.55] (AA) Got 66.9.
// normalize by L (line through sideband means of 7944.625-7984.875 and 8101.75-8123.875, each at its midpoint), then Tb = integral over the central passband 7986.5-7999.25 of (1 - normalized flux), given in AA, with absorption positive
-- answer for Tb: 1.80 AA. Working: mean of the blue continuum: 70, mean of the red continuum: 67.3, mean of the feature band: 59.7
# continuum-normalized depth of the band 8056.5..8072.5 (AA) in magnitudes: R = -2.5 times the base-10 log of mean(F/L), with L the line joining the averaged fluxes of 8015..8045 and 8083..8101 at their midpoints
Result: 0.04 mag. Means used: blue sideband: 65.8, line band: 63.6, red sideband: 66.6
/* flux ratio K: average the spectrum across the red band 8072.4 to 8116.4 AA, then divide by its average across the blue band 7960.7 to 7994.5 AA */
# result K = 1.02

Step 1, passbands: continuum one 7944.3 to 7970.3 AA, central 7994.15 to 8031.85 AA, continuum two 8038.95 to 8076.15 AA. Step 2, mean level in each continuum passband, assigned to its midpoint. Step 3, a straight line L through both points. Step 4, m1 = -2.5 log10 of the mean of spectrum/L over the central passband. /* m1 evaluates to 0.02 mag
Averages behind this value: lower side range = 67.6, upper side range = 65.4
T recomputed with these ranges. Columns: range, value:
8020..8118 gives 66.8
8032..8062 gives 65.6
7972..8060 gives 67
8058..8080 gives 65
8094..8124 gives 64.6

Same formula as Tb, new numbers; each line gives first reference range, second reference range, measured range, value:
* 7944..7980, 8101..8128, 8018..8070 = 2.0 AA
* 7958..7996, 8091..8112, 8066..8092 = -2.4 AA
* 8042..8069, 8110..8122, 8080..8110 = -1.0 AA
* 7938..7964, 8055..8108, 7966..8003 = 2.3 AA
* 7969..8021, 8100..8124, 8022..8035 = -0.9 AA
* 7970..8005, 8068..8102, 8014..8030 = 0.4 AA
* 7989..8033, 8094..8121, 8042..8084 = -0.9 AA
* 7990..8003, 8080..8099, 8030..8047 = -0.4 AA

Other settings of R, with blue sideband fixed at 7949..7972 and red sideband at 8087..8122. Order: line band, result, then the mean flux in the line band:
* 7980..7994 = -0.03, 68.2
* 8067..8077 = -0.05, 69.4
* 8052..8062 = -0.03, 68.3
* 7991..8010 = 0.07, 62.4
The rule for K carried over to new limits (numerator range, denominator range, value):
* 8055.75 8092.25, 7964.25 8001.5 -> 1.05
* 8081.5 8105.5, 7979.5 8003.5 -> 1.04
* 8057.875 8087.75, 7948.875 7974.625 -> 1.01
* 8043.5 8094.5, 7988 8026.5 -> 1.07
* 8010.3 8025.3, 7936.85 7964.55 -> 0.88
